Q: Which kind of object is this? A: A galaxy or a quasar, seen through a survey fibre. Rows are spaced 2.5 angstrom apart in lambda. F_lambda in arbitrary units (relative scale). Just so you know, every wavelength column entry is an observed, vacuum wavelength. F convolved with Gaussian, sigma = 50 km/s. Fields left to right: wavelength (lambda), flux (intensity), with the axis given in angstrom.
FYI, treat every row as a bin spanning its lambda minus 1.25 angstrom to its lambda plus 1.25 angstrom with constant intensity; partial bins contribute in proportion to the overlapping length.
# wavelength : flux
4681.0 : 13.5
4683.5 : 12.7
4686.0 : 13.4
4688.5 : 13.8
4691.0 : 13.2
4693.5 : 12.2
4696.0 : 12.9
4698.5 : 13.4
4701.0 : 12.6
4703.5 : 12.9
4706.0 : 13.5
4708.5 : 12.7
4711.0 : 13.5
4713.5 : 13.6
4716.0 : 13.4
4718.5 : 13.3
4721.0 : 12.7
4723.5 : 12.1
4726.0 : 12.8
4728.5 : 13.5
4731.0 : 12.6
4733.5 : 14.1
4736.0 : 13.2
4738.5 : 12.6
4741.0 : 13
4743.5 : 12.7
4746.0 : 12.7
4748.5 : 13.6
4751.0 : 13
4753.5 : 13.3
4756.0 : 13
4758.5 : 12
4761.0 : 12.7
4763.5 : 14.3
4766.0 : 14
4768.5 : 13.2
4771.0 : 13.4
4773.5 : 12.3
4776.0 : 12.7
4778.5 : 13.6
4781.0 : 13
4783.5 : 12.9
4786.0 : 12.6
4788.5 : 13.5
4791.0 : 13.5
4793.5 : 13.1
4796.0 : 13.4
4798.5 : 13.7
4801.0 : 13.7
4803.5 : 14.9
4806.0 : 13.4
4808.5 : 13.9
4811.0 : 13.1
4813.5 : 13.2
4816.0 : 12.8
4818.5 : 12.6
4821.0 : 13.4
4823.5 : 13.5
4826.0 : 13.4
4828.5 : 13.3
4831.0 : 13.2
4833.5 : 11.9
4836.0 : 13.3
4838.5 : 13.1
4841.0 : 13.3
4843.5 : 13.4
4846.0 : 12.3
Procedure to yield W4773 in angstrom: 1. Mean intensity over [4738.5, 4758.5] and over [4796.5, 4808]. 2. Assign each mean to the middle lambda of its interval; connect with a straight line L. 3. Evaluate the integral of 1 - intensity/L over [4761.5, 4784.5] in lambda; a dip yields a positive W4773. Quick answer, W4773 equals 0.2 angstrom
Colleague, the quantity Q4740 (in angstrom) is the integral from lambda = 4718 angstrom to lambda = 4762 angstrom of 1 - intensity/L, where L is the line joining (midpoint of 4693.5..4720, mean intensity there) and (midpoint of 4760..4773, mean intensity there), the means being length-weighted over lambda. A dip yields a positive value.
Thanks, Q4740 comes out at 1.3 angstrom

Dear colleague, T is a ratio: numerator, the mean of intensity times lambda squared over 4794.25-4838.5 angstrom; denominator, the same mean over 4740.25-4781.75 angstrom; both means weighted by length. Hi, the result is 1.04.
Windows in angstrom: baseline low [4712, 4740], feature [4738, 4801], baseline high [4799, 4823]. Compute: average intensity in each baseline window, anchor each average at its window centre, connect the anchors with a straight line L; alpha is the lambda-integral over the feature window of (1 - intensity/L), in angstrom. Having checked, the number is 0.7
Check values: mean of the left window 13.1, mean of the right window 13.5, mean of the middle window 13.1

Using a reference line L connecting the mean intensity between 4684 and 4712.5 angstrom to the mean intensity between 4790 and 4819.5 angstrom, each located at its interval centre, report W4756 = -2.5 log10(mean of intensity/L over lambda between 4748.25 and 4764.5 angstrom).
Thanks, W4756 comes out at 0.02 mag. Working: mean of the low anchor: 13.1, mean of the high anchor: 13.4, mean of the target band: 13.1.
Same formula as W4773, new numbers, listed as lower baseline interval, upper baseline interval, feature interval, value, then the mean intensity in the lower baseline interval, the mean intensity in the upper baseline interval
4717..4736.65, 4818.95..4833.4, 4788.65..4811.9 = -0.84 angstrom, 13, 13.2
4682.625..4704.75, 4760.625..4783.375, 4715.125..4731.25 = 0.22 angstrom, 13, 13.2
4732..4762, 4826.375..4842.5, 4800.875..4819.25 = -0.61 angstrom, 13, 13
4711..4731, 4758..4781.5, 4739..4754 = 0.11 angstrom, 13.1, 13.2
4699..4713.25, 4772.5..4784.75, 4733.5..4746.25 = 0.04 angstrom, 13.1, 12.9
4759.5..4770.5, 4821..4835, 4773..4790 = 0.53 angstrom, 13.5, 13.1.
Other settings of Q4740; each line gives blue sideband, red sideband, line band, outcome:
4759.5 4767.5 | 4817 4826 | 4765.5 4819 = 0.4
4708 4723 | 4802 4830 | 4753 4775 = 0.3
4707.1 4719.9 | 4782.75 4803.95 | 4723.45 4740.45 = 0.4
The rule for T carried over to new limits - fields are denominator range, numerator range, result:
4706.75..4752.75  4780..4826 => 1.05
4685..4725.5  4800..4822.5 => 1.08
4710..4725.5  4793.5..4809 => 1.09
